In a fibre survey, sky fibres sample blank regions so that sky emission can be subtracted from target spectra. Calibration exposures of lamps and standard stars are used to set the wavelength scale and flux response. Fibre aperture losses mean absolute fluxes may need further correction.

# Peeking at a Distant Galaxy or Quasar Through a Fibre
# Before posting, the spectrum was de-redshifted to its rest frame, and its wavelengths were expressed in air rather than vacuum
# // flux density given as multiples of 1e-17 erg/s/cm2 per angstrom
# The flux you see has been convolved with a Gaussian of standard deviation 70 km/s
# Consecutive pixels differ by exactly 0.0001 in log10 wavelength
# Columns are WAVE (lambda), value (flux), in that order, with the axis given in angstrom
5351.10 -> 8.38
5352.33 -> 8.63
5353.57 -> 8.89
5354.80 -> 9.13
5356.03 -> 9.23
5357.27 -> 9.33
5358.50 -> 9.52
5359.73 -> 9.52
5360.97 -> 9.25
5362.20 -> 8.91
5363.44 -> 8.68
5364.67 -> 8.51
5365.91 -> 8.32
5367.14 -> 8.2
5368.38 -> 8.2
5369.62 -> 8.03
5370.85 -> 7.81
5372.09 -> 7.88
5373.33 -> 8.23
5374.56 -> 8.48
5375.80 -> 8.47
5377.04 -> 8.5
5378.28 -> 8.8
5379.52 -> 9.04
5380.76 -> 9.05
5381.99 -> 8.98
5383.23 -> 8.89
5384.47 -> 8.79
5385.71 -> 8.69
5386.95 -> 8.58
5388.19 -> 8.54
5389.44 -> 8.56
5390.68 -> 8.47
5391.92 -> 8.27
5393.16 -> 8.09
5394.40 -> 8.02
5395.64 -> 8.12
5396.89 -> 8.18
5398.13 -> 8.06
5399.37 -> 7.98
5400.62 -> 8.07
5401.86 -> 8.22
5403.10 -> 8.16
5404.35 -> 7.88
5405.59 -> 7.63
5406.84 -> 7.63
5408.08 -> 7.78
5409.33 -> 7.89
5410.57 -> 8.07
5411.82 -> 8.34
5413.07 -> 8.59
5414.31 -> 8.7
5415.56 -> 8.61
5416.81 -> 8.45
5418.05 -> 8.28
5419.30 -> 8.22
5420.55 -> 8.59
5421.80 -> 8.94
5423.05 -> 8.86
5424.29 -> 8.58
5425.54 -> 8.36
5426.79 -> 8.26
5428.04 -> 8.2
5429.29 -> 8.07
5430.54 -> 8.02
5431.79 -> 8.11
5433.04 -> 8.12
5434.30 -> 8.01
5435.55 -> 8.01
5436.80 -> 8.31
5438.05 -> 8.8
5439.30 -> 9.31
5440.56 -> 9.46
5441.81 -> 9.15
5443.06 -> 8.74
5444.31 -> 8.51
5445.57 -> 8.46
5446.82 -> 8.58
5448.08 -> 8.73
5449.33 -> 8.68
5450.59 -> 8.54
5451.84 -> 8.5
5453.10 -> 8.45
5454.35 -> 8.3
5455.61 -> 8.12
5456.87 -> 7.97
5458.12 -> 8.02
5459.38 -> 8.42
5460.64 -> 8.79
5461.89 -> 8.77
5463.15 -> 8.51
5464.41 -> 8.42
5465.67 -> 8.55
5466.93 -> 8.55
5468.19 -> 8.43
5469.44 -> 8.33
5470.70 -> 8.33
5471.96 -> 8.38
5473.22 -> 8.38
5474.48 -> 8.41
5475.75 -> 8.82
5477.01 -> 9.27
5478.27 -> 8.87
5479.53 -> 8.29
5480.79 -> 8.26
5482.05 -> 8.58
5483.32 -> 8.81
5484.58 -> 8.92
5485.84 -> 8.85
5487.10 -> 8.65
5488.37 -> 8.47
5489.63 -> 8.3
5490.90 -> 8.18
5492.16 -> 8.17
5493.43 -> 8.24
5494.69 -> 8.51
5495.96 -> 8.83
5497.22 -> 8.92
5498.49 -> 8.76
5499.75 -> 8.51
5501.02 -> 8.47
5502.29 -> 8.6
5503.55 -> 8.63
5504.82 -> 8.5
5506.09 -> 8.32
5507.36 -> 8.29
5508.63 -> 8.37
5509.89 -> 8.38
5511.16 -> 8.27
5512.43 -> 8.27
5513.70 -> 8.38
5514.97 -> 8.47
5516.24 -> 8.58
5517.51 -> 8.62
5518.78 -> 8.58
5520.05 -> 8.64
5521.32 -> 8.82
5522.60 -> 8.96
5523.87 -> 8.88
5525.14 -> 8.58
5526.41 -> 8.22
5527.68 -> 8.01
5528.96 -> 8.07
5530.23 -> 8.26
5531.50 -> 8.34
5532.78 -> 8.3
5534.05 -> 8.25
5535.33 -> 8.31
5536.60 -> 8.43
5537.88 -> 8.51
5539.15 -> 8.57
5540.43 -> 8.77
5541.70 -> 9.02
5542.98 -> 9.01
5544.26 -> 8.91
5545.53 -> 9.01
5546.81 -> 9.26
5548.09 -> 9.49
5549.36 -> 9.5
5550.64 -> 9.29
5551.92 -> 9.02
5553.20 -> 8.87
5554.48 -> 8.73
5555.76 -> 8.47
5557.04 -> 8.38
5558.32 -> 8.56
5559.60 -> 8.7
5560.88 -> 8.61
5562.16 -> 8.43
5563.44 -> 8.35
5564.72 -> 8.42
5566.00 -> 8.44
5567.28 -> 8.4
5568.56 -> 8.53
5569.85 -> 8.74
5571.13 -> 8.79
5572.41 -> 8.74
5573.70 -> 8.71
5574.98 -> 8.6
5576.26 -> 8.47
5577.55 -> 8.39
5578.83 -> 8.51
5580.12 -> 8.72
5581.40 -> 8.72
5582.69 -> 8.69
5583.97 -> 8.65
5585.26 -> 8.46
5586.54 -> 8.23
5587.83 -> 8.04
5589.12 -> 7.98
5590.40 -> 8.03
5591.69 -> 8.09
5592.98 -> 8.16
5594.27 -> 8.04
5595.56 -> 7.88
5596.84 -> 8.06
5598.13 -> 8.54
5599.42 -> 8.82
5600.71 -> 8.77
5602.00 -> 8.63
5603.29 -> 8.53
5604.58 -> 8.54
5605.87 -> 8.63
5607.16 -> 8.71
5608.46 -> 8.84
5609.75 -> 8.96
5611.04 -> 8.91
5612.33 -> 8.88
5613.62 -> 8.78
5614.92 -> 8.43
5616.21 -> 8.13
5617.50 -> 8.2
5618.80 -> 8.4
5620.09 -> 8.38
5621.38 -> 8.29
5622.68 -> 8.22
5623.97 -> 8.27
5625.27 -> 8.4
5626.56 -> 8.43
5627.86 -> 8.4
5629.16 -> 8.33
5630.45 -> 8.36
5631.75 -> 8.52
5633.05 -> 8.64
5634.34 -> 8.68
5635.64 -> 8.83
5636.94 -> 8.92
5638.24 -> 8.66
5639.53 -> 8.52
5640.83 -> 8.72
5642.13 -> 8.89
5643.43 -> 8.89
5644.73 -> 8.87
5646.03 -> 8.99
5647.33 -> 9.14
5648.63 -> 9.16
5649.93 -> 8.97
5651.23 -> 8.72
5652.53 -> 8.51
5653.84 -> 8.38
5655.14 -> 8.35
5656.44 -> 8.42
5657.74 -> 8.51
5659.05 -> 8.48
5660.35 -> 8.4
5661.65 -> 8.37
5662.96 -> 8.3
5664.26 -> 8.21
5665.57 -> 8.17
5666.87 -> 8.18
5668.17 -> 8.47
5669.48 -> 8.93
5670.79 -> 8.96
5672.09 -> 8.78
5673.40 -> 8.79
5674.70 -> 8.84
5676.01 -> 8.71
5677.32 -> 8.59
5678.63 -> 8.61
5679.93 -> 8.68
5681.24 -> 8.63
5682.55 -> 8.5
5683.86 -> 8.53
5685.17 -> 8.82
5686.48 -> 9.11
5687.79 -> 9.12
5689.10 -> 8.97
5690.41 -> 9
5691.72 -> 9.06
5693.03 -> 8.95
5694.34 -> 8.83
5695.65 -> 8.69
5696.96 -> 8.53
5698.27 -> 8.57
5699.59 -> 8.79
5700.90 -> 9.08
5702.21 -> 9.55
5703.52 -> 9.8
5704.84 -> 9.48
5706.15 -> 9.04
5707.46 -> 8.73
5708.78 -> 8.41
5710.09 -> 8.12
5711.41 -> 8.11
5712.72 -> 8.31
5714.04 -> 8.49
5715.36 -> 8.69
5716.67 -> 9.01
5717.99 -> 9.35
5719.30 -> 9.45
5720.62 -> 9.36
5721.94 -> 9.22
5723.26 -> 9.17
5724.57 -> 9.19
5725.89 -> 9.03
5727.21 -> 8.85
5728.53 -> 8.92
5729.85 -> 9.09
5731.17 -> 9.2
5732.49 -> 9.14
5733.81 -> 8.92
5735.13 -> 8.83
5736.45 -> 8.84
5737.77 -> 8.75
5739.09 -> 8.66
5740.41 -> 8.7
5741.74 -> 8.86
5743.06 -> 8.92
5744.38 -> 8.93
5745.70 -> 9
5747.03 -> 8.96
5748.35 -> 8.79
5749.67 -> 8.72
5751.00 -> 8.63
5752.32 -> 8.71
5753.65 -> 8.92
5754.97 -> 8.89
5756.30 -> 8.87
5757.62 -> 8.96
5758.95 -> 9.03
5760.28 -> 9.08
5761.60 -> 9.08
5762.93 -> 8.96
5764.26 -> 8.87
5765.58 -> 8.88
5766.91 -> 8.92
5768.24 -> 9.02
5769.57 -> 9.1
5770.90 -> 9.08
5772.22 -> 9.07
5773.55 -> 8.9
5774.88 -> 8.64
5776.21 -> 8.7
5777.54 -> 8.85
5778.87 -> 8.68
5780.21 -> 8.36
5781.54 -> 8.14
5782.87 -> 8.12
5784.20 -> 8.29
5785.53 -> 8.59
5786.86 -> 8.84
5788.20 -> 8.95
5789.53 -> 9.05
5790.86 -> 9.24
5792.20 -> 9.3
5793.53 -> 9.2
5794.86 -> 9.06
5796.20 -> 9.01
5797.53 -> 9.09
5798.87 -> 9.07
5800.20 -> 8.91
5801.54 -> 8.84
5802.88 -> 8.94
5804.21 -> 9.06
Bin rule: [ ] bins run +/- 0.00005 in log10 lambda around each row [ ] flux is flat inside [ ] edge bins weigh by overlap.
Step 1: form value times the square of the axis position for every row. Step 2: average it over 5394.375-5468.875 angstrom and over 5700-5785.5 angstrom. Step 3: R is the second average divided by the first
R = 1.2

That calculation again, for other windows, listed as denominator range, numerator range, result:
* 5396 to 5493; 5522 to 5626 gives 1.06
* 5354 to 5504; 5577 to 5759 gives 1.12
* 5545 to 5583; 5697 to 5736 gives 1.08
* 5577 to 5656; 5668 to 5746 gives 1.07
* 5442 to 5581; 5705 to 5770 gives 1.12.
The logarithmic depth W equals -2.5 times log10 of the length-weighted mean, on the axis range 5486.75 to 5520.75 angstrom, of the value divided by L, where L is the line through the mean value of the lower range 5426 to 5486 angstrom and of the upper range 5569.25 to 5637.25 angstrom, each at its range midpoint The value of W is 0.00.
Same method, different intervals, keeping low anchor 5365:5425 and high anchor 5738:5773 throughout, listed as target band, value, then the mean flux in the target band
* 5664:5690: 0.01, 8.69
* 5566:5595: 0.03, 8.44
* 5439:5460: -0.02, 8.57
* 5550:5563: -0.01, 8.7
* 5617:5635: 0.04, 8.4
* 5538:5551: -0.06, 9.06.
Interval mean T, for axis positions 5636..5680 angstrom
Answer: 8.65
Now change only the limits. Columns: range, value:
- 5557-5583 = 8.57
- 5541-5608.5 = 8.6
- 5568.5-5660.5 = 8.54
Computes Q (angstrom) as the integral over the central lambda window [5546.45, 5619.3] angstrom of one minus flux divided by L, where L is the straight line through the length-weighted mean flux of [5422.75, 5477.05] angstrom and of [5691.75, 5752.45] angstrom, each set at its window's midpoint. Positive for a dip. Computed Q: 0.9 angstrom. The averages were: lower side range 8.48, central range 8.57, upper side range 8.9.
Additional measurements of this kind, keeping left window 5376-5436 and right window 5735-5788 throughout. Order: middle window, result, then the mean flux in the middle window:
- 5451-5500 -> -0.5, 8.51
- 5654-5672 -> 0.5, 8.45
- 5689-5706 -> -0.6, 9.03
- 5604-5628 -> 0.3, 8.52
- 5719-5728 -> -0.4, 9.16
